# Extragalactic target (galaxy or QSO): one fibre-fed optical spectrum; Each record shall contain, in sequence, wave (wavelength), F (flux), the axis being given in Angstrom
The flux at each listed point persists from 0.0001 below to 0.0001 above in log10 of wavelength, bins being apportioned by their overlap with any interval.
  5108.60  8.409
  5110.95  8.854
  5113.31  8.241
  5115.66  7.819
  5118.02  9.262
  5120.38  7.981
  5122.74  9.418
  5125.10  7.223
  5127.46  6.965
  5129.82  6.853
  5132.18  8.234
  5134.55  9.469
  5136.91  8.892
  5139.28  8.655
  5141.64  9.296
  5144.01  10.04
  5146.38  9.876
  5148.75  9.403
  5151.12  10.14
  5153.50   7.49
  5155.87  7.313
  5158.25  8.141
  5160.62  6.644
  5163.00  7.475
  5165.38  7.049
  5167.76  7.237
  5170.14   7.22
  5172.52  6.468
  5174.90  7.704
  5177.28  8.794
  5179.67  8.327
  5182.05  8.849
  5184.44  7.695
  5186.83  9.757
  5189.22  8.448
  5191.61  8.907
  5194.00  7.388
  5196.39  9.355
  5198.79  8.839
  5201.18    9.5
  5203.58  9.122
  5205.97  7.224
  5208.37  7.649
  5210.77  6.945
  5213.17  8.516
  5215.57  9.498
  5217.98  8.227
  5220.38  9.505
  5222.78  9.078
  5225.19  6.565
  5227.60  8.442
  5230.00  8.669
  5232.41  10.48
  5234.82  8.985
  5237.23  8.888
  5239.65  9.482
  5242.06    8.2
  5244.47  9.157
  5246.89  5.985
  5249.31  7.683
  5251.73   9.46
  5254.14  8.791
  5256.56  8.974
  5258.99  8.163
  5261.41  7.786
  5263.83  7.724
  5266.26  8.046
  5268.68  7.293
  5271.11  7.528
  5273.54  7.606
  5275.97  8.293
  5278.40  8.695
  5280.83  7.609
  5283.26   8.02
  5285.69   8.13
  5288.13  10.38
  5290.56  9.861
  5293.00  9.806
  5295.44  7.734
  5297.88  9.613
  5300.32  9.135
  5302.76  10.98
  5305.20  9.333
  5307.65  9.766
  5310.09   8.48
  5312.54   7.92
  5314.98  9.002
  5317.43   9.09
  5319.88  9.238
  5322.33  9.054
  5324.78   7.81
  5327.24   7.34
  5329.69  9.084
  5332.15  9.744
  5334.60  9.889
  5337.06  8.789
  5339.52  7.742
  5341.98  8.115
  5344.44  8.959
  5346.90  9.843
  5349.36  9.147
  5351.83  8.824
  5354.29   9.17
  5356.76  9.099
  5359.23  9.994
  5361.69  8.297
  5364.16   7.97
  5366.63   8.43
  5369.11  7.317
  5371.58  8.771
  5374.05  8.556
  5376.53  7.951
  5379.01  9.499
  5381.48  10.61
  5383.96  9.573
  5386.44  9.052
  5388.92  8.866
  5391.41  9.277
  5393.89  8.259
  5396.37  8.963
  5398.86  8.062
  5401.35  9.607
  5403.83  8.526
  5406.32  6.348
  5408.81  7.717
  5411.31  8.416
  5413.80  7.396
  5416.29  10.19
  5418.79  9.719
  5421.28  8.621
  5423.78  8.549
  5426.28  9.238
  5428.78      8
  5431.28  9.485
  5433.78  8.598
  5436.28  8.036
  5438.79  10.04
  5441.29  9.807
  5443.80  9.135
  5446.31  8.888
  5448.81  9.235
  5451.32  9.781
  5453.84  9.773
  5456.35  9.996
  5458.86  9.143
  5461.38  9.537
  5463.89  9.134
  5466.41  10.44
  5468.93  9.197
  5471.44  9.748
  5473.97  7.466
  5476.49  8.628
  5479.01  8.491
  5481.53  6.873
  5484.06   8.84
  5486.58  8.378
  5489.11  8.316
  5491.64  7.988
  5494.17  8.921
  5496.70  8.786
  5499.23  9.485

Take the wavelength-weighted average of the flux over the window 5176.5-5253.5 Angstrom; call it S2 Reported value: 8.55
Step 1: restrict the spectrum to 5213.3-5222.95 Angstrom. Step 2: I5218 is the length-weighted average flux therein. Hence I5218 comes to 9.02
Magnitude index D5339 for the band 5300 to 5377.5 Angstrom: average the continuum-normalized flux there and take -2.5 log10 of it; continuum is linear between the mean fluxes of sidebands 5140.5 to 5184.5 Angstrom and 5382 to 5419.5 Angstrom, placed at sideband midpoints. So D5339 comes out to -0.04 mag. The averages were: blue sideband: 8.18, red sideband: 8.68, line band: 8.84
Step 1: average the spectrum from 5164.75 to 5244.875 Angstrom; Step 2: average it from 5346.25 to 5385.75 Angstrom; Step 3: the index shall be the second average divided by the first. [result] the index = 1.1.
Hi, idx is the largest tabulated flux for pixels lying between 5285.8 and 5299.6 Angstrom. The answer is 10.38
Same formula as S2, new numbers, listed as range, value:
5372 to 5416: 8.66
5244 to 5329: 8.56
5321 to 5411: 8.73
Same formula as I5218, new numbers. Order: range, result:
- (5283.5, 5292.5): 9.33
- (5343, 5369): 8.89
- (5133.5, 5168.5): 8.49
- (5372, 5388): 9.18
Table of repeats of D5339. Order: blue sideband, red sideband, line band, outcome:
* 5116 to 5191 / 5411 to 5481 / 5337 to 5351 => 0.00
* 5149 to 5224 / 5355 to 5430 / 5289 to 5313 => -0.10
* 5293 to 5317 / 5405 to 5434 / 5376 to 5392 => -0.07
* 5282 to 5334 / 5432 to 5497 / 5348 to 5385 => 0.02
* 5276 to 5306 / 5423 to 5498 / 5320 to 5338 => 0.03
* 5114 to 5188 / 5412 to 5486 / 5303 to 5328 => -0.02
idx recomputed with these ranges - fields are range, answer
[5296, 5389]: 10.98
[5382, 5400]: 9.573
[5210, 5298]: 10.48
